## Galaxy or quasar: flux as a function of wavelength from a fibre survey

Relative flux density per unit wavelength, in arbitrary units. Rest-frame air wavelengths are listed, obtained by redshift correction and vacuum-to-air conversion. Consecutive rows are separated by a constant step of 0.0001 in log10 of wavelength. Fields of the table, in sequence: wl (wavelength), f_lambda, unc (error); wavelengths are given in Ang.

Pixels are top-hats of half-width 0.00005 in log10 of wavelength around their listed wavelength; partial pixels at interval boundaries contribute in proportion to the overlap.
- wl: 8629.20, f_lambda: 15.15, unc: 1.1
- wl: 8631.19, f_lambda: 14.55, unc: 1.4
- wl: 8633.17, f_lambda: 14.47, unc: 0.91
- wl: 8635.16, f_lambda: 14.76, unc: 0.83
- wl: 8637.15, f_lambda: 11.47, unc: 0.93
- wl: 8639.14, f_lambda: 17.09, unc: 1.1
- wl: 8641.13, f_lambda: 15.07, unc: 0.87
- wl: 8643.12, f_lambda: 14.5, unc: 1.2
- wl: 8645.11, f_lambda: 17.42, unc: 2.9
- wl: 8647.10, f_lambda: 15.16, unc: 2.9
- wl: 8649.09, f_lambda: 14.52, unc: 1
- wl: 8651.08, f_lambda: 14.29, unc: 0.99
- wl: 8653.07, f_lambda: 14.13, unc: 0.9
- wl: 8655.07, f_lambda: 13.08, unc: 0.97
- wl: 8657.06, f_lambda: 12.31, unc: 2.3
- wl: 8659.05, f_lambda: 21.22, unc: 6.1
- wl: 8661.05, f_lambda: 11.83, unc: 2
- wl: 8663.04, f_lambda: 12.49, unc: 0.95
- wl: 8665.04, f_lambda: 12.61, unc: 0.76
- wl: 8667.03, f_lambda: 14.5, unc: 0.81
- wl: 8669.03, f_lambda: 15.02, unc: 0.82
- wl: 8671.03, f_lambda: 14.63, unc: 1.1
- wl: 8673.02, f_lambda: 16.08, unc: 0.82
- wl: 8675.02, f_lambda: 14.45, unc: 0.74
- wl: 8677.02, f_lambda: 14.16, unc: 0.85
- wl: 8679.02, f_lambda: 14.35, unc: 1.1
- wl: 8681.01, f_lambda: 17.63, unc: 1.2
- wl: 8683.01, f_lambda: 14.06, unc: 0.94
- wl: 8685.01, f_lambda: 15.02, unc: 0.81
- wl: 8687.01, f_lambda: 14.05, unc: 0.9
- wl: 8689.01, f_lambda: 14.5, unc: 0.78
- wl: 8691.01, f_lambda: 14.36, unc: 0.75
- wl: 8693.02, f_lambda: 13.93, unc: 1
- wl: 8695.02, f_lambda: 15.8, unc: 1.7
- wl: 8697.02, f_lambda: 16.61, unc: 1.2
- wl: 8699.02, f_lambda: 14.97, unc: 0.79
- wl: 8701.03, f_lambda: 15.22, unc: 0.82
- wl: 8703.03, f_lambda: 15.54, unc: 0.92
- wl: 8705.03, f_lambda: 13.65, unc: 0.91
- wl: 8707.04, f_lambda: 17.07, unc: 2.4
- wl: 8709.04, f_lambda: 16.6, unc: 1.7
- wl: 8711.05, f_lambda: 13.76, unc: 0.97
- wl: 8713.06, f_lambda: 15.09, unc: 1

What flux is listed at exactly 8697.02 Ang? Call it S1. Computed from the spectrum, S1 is 16.61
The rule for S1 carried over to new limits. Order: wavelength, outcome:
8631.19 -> 14.55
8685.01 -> 15.02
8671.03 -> 14.63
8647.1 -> 15.16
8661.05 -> 11.83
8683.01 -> 14.06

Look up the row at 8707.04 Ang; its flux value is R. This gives 17.07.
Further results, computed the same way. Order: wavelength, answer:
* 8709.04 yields 16.6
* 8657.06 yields 12.31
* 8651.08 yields 14.29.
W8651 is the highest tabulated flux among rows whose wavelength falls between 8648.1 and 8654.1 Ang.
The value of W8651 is 14.52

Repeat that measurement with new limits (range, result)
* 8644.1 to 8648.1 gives 17.42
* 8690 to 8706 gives 16.61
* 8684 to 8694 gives 15.02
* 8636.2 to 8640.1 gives 17.09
